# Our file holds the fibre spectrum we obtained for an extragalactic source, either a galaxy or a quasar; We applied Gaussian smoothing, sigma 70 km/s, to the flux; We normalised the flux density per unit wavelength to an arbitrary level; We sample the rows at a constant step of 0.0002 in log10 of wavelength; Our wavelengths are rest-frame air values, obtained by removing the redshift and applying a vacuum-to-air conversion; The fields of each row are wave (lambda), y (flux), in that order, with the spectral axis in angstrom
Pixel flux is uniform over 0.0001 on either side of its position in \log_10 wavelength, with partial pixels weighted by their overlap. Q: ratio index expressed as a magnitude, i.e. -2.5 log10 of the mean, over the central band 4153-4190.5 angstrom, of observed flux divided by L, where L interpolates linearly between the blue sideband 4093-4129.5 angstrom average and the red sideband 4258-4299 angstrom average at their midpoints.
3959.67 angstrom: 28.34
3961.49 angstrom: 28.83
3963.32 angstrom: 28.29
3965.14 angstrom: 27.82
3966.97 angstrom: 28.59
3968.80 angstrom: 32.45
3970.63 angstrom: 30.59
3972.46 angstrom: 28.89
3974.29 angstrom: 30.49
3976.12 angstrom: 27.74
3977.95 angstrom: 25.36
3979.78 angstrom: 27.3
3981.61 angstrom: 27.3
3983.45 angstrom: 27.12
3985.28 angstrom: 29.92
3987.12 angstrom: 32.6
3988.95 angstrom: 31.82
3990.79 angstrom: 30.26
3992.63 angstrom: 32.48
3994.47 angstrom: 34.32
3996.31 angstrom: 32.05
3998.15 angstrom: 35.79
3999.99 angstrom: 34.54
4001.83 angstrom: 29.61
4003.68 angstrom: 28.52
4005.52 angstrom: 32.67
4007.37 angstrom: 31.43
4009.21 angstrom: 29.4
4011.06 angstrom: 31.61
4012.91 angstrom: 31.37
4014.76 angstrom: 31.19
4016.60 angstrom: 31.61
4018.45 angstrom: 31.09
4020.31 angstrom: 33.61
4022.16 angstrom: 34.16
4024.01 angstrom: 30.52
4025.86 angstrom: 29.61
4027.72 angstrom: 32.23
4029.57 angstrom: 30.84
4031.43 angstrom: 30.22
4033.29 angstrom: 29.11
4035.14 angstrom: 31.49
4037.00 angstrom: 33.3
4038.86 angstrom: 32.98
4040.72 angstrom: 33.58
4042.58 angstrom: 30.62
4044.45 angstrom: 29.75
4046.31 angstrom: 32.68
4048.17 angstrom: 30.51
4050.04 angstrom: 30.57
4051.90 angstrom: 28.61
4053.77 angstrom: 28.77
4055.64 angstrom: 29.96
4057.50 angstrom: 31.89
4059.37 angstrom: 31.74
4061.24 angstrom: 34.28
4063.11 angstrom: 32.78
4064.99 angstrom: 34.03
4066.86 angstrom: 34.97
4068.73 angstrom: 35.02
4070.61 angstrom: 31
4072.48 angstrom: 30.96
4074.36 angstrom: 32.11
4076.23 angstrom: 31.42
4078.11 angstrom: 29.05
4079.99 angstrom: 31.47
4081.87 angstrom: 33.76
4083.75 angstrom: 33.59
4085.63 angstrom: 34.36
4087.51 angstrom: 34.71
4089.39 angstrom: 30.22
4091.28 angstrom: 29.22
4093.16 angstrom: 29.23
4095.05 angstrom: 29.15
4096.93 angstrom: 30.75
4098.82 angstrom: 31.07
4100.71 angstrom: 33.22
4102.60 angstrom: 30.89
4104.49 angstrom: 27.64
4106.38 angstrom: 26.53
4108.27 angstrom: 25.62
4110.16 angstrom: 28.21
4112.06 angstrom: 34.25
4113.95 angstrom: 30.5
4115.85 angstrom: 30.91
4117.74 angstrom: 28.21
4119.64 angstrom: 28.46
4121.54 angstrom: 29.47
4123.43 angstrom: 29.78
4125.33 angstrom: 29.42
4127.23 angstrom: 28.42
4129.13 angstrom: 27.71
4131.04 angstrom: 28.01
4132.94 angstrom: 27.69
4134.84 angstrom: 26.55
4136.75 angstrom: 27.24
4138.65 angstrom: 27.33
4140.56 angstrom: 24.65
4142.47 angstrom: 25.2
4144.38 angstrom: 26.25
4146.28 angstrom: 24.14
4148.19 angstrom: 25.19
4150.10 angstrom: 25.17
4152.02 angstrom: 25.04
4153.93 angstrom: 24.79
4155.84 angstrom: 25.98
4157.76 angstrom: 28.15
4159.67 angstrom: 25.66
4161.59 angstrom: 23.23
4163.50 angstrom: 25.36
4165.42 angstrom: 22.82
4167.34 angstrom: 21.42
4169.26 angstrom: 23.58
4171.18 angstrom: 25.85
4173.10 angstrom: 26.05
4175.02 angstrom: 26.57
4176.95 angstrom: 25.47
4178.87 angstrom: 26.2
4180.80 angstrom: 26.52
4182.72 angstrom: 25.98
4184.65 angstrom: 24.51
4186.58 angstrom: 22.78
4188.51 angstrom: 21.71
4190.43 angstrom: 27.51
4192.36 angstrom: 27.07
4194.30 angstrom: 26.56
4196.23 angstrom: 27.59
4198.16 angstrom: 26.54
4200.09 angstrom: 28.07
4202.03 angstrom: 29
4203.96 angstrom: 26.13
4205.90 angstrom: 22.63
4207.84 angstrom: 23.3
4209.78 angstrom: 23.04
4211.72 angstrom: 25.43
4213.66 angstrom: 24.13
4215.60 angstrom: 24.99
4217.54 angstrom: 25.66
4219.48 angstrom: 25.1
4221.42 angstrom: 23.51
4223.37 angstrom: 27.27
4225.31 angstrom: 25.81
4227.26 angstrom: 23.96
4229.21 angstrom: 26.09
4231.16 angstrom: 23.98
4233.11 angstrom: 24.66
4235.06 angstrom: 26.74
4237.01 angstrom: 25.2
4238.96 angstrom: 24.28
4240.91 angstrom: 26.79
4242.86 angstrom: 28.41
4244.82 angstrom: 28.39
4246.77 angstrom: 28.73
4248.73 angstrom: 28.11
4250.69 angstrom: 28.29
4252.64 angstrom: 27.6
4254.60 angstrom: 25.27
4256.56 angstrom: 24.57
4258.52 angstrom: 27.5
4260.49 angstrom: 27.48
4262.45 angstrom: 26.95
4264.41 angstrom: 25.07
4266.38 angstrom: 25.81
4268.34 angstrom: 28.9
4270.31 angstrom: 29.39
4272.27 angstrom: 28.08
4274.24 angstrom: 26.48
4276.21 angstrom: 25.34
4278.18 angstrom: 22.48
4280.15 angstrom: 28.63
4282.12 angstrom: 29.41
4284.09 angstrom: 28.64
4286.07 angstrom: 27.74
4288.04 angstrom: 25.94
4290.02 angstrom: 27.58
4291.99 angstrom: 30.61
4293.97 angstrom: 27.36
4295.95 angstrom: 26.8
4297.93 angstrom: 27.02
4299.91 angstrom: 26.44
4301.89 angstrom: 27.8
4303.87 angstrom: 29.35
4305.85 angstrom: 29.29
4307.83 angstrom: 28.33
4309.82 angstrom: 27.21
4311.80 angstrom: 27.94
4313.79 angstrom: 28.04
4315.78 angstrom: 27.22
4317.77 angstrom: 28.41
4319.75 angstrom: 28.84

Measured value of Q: 0.15 mag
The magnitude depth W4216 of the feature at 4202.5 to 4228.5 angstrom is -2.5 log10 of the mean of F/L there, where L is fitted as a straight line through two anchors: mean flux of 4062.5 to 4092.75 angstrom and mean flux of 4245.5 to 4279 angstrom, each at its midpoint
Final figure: 0.142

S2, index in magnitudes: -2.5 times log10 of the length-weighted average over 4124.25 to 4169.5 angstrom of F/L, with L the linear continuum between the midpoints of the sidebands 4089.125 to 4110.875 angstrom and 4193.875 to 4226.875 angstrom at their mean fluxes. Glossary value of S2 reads 0.08 mag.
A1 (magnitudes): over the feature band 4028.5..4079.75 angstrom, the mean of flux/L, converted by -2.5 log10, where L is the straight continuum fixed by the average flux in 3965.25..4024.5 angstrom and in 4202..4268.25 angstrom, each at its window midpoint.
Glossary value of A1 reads -0.07 mag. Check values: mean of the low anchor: 30.8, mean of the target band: 31.6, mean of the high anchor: 25.9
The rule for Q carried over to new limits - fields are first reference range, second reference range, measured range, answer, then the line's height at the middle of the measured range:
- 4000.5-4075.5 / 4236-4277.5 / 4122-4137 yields 0.05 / 29.6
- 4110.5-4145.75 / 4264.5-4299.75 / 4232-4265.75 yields 0.03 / 27.5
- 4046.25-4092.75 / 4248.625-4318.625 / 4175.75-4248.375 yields 0.13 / 28.9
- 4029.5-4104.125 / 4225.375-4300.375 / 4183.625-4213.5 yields 0.12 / 28.4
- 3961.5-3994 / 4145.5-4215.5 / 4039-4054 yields -0.10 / 28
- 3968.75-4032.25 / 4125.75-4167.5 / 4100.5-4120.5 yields -0.09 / 27.1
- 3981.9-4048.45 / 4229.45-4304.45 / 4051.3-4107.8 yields -0.04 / 30.3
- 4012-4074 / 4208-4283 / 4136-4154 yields 0.14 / 28.9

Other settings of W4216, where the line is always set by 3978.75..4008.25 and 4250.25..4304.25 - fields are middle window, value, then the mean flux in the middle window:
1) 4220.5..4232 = 0.115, 25.1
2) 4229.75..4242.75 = 0.091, 25.5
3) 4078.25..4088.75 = -0.114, 33.1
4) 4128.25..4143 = 0.090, 26.8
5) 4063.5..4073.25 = -0.108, 33.2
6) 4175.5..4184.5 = 0.104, 25.9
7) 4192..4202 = 0.038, 27.3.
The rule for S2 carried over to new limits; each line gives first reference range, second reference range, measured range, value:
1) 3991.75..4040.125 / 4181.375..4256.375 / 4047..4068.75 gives -0.045 mag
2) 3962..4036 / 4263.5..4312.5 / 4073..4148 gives 0.004 mag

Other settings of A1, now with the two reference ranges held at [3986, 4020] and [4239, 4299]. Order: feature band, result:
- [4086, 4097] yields -0.016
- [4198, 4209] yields 0.102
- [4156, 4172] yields 0.182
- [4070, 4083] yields -0.031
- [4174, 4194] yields 0.131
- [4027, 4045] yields -0.006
